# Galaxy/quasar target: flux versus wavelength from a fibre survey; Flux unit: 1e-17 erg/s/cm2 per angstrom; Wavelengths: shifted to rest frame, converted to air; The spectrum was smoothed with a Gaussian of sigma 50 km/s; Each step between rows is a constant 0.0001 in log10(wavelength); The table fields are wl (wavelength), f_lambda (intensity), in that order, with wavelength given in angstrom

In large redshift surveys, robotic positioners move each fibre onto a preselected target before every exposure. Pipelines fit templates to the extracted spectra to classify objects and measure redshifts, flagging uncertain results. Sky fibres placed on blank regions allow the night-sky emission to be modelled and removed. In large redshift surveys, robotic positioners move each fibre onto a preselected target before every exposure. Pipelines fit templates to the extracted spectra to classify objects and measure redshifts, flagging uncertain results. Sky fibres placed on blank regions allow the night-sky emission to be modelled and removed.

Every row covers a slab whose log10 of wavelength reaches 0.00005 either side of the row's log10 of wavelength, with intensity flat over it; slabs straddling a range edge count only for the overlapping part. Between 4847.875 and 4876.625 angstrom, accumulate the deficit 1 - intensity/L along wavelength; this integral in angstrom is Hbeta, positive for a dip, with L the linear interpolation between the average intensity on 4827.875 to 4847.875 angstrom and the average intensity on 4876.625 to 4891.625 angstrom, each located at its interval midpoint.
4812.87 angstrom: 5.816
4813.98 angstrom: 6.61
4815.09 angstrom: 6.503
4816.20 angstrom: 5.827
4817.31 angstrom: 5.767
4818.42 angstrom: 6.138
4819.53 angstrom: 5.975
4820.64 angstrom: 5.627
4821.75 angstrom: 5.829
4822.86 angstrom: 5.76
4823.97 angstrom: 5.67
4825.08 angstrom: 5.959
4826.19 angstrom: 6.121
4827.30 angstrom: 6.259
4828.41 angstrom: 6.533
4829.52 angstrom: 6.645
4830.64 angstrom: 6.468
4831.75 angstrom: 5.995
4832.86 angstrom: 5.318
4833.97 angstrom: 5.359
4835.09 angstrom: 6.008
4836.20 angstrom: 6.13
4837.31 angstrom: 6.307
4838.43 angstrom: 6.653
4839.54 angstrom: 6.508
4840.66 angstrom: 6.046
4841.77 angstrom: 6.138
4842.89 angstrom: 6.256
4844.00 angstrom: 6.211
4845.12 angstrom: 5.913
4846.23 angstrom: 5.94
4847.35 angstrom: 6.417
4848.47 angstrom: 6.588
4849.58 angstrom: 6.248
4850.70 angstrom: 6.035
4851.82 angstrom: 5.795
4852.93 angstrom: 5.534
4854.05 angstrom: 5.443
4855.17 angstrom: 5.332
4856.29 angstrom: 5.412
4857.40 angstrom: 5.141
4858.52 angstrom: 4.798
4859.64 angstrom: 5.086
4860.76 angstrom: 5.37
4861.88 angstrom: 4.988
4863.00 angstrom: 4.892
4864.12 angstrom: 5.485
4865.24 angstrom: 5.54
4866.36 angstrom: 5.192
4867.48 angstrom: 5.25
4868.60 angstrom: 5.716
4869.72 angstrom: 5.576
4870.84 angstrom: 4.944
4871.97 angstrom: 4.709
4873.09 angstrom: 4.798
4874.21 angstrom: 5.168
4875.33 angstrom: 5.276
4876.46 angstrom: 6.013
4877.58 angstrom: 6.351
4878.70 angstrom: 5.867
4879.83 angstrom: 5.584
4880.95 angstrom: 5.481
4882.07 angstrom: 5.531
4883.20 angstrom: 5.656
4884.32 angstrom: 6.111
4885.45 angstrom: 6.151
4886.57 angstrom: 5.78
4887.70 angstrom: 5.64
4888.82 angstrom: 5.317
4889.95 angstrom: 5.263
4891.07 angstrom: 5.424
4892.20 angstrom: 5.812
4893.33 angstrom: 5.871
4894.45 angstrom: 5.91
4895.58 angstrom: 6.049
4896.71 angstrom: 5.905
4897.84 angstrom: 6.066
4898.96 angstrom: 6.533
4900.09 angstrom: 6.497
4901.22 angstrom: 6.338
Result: 2.6 angstrom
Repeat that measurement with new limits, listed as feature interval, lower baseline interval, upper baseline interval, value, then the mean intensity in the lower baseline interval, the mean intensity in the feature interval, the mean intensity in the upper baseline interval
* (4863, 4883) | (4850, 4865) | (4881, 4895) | 0.3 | 5.34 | 5.43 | 5.7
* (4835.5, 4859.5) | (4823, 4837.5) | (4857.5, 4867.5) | -1.5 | 6.05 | 5.93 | 5.17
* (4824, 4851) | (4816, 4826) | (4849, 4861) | -2.3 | 5.85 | 6.16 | 5.48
